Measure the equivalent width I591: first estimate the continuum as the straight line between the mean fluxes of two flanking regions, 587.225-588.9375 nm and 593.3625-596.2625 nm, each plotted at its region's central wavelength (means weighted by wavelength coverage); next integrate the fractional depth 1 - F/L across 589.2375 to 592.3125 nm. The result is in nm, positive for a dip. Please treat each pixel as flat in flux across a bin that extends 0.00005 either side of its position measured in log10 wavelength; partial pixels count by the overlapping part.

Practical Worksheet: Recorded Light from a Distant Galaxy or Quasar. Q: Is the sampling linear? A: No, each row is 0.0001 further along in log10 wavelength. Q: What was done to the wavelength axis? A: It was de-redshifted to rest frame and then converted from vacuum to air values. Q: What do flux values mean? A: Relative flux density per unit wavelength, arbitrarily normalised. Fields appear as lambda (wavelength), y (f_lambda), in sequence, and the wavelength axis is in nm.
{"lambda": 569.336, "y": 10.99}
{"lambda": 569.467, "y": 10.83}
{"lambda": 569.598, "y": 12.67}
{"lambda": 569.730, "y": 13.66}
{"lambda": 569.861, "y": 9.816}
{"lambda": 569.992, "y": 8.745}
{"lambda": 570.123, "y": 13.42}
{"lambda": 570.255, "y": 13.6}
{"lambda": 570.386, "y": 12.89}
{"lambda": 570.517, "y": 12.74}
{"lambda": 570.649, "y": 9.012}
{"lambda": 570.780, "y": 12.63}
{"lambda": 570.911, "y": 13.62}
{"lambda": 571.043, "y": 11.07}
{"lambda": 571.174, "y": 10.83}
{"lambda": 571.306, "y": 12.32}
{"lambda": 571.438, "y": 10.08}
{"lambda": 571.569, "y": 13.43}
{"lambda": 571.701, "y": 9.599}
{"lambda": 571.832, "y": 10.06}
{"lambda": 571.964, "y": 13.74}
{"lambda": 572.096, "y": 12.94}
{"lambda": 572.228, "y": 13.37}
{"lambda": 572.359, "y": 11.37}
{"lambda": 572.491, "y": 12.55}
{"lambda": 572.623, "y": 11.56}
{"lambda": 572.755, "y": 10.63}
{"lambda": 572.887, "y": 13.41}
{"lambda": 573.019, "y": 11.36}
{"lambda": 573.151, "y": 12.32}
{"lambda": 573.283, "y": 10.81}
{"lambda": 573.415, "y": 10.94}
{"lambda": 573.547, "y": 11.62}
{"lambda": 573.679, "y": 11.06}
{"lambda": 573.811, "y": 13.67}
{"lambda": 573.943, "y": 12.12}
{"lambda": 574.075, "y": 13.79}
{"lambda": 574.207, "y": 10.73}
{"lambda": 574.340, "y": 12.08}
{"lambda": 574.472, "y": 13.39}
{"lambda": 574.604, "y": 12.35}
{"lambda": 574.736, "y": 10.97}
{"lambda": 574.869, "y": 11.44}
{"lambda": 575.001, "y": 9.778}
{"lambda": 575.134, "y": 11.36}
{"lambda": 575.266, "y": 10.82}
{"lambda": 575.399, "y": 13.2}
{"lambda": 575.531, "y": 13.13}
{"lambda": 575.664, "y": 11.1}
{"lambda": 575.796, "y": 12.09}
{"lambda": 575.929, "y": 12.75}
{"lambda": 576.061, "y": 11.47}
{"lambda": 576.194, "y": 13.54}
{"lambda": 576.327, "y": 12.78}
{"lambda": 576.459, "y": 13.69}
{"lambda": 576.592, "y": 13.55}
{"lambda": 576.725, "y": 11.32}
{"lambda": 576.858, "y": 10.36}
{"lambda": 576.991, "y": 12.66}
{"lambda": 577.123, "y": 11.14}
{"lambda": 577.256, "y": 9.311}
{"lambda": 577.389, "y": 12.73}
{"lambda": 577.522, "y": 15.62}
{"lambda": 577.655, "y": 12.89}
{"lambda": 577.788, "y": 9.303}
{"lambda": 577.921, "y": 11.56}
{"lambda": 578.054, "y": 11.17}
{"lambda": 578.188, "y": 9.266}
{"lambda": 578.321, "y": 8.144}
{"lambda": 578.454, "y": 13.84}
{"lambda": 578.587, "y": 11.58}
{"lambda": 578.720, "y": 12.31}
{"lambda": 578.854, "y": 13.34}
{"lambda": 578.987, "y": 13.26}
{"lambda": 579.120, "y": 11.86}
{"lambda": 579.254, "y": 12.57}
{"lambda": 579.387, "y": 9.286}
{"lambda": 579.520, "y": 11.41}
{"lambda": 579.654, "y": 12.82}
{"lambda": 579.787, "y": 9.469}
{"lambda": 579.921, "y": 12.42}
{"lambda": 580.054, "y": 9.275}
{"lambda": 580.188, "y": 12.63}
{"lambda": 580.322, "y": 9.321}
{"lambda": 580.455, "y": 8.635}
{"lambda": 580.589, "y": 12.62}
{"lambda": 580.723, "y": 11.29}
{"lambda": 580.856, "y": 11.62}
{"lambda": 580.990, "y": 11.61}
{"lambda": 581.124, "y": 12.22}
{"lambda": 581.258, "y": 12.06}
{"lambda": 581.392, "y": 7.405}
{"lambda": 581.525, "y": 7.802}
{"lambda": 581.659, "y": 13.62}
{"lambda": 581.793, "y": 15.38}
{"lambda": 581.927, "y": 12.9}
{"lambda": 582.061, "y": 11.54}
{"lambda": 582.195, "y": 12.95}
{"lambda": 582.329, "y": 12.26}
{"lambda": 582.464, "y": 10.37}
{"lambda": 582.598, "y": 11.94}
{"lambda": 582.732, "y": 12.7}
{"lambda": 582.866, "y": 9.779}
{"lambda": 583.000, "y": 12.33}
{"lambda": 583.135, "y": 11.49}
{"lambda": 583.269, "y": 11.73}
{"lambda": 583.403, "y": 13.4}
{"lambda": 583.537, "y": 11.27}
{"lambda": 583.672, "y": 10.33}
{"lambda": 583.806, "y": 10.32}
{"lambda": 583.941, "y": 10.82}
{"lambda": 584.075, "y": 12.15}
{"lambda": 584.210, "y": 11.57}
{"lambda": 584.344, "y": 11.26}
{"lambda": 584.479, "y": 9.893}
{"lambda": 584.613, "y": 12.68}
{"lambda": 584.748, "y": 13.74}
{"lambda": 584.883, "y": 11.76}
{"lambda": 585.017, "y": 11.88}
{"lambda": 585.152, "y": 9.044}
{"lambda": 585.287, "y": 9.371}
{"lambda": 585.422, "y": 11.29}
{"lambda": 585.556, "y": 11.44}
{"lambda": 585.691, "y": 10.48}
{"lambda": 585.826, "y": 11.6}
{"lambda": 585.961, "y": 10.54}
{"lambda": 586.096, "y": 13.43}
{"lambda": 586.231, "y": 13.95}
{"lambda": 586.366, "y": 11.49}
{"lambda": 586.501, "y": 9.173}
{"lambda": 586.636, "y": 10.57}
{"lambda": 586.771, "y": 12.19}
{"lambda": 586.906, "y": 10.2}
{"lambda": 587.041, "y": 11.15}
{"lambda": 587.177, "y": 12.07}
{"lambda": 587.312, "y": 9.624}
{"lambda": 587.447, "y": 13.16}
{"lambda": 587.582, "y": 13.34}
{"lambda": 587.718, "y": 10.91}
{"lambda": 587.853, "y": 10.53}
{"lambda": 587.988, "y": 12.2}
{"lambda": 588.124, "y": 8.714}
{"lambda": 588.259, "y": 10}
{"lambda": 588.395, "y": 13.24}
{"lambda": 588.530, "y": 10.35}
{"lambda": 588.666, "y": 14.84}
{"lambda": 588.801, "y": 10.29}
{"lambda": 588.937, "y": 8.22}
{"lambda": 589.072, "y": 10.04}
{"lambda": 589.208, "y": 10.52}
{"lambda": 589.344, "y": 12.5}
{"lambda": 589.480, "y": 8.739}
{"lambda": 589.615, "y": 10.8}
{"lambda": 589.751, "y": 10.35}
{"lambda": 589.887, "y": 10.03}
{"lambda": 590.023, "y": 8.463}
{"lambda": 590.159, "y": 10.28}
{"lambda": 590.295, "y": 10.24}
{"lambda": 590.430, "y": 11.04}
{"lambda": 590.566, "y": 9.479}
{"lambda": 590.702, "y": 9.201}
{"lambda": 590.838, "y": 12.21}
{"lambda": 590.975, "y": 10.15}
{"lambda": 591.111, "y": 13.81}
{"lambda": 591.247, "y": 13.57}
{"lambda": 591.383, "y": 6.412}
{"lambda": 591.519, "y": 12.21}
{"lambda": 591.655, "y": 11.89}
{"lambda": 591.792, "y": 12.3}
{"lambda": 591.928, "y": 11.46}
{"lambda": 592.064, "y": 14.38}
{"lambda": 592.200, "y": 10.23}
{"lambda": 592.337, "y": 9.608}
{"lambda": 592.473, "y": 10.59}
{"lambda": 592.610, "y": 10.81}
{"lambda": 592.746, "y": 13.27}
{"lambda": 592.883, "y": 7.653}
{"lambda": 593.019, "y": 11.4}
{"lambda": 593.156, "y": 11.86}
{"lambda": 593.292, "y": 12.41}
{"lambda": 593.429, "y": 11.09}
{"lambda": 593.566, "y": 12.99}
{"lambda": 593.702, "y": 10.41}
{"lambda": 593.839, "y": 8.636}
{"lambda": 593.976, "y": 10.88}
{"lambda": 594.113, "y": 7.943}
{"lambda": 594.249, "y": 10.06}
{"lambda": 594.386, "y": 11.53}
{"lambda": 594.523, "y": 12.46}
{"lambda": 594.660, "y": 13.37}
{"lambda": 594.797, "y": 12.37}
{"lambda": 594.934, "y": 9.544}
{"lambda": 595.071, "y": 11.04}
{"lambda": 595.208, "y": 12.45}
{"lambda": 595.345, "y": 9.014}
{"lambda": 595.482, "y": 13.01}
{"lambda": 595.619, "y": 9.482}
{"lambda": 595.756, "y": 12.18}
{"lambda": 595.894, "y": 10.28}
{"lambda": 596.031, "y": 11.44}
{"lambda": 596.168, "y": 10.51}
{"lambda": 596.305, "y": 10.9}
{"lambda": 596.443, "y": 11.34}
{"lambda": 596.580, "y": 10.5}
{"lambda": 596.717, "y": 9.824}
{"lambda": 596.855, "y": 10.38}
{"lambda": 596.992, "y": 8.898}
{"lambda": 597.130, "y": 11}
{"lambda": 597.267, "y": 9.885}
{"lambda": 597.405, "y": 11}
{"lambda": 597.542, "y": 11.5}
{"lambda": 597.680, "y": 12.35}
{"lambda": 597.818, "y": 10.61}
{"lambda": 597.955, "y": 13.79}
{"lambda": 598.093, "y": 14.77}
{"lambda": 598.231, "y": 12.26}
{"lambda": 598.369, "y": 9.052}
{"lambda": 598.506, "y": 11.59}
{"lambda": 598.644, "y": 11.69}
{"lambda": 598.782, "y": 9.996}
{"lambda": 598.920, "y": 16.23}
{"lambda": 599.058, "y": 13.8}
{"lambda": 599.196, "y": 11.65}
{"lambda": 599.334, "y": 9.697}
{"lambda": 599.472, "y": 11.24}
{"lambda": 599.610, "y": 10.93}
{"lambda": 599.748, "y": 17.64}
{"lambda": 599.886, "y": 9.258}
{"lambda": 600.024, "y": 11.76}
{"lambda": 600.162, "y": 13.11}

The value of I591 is 0.08 nm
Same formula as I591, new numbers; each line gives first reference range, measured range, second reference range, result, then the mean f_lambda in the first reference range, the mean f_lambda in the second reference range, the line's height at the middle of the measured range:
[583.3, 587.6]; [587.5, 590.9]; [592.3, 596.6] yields 0.17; 11.4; 11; 11.2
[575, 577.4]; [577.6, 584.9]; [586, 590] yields 0.08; 12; 11.1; 11.6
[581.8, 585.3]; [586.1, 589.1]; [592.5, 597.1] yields 0.03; 11.6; 10.9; 11.4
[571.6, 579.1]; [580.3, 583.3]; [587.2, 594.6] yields 0.00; 11.9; 10.9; 11.5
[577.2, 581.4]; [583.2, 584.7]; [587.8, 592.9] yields -0.04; 11.4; 10.8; 11.2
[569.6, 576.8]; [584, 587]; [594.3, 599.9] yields 0.10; 12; 11.5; 11.7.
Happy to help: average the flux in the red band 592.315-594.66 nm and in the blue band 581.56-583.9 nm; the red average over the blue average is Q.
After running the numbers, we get 0.91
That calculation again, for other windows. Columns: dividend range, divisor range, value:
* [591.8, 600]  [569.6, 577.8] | 0.94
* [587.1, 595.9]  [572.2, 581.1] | 0.94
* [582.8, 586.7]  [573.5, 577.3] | 0.95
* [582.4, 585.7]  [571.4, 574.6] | 0.95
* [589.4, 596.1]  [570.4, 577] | 0.91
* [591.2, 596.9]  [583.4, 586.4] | 0.97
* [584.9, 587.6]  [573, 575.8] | 0.95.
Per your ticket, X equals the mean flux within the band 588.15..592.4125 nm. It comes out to 10.8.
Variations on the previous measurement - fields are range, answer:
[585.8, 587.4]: 11.3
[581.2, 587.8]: 11.5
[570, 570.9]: 12.2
